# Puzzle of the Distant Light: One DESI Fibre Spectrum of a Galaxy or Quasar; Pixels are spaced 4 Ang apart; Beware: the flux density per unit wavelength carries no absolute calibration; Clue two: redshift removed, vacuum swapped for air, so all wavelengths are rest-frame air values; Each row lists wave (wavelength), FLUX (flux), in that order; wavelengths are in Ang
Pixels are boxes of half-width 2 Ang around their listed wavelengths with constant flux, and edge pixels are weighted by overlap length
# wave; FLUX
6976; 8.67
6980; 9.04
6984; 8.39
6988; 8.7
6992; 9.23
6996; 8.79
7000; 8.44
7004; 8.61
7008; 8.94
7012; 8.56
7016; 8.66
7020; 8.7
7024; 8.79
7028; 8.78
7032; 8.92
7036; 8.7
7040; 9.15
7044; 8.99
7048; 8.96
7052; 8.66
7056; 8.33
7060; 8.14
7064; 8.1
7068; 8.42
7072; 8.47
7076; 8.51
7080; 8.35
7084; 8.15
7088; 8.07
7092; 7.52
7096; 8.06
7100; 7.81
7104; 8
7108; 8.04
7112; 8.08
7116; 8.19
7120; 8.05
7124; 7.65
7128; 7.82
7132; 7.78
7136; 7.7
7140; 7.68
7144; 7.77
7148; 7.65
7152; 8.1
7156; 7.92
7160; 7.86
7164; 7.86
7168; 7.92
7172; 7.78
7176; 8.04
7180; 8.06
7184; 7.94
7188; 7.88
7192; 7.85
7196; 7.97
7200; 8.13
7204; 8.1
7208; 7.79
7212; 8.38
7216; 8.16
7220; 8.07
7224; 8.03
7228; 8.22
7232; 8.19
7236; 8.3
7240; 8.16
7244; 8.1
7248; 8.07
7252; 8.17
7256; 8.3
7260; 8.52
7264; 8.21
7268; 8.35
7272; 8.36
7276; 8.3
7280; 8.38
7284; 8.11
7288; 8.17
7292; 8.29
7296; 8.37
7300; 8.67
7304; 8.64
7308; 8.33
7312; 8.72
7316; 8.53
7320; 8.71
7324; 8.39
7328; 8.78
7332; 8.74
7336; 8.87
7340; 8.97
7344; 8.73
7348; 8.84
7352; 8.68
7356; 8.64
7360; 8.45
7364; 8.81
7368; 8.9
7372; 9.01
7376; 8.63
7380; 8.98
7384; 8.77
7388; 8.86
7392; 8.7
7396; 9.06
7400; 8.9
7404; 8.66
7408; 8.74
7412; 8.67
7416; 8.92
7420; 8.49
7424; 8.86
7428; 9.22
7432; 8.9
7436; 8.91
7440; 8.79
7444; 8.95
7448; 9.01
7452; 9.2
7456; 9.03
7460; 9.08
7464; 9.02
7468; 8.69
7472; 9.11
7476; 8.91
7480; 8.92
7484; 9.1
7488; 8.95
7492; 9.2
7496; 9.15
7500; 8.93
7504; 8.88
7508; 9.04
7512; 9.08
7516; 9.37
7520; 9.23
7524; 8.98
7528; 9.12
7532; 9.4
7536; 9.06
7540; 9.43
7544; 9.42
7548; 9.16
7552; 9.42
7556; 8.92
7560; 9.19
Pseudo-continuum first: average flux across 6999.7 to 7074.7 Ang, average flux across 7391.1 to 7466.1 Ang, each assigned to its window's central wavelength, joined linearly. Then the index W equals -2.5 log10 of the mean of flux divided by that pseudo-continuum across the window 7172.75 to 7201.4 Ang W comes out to 0.10 mag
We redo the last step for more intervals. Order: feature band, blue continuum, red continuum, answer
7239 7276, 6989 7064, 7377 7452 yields 0.07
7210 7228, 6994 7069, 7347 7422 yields 0.07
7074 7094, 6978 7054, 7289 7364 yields 0.08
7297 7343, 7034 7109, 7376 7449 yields 0.01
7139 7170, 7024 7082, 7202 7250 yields 0.06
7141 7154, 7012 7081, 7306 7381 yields 0.11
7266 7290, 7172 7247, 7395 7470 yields 0.01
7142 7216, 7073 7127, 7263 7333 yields 0.03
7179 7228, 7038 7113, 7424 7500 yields 0.07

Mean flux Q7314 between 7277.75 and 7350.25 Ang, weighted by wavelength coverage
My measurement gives 8.57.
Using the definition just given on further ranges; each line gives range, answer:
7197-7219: 8.1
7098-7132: 7.94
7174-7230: 8.04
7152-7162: 7.93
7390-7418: 8.81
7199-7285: 8.2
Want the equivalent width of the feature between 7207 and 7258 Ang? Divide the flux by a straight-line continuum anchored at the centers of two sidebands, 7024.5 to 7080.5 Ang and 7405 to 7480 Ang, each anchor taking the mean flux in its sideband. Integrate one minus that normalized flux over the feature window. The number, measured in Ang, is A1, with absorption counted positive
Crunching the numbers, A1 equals 3.5 Ang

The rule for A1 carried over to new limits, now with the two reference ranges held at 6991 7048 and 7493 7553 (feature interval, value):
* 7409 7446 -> 1.0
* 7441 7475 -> 0.5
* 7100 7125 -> 2.5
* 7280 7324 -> 2.8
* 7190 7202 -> 1.3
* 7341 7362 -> 0.8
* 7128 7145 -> 2.2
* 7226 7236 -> 0.8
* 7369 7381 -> 0.3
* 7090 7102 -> 1.4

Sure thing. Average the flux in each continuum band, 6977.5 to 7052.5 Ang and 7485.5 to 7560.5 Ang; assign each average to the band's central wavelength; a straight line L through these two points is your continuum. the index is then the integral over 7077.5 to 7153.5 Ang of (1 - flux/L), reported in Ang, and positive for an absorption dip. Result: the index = 8.07 Ang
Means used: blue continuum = 8.79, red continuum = 9.15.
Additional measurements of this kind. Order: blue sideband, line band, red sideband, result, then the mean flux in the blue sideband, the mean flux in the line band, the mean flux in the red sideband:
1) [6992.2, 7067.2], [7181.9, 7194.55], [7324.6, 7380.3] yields 1.2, 8.69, 7.89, 8.77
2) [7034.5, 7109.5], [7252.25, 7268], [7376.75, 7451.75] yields 0.5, 8.34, 8.32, 8.86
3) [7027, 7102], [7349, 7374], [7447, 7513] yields 0.3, 8.42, 8.75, 9.02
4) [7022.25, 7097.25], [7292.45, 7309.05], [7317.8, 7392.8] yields 0.4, 8.48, 8.49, 8.76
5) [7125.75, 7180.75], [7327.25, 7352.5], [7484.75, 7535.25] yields -0.9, 7.85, 8.81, 9.11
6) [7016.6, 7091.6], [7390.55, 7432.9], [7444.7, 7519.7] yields 0.6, 8.55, 8.83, 9.04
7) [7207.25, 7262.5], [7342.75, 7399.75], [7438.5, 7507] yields -0.9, 8.18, 8.79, 9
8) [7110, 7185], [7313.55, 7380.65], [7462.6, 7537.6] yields -1.5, 7.89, 8.74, 9.06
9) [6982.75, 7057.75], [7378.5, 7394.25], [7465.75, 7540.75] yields 0.3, 8.76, 8.83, 9.08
